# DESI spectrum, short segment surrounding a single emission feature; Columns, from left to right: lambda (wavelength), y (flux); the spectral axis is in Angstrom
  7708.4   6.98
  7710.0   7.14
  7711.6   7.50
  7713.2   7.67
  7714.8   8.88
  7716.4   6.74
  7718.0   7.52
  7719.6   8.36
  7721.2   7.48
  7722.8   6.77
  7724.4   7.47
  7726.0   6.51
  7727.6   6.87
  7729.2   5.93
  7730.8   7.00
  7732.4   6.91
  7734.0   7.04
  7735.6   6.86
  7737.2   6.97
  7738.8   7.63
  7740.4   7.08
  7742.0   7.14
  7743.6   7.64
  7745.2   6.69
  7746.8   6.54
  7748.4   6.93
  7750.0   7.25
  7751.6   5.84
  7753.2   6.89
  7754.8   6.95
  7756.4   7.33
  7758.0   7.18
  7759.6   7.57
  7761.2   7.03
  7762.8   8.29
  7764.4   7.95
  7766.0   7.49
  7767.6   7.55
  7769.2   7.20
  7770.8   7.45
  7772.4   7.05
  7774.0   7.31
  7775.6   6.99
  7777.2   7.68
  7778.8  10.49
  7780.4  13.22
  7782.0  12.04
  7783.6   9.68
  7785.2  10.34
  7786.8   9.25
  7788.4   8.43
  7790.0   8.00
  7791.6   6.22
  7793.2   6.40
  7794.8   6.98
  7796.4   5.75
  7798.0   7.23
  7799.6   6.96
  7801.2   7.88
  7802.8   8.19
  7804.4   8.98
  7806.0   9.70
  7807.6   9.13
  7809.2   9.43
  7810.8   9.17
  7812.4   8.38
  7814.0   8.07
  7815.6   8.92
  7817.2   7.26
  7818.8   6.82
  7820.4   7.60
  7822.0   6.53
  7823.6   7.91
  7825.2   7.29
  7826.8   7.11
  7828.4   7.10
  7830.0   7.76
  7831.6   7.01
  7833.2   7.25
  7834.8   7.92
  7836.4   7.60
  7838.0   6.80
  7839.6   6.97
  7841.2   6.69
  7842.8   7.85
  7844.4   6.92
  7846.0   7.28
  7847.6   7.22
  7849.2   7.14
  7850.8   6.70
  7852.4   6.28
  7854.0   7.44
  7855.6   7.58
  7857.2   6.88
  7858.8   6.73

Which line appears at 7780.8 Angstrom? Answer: H-alpha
